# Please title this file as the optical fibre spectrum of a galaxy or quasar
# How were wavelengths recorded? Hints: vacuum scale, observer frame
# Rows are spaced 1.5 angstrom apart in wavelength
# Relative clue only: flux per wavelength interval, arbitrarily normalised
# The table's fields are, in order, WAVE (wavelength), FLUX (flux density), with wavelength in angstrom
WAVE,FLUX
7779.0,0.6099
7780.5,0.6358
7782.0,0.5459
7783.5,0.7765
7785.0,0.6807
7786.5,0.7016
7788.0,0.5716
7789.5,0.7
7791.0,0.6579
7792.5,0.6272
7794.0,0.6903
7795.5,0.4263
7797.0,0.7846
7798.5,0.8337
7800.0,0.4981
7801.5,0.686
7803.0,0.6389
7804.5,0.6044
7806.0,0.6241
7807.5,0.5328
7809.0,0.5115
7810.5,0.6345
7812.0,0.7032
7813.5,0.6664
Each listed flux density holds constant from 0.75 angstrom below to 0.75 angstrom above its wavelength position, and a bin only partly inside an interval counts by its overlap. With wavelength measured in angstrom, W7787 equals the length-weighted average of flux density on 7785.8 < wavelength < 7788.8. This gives 0.637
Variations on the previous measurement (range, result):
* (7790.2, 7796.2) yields 0.603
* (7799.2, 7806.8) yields 0.611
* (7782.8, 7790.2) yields 0.685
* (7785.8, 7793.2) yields 0.651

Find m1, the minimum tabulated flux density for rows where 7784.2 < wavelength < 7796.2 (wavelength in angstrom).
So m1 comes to 0.4263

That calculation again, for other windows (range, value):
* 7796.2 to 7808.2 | 0.4981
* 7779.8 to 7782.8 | 0.5459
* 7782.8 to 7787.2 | 0.6807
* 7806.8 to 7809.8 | 0.5115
